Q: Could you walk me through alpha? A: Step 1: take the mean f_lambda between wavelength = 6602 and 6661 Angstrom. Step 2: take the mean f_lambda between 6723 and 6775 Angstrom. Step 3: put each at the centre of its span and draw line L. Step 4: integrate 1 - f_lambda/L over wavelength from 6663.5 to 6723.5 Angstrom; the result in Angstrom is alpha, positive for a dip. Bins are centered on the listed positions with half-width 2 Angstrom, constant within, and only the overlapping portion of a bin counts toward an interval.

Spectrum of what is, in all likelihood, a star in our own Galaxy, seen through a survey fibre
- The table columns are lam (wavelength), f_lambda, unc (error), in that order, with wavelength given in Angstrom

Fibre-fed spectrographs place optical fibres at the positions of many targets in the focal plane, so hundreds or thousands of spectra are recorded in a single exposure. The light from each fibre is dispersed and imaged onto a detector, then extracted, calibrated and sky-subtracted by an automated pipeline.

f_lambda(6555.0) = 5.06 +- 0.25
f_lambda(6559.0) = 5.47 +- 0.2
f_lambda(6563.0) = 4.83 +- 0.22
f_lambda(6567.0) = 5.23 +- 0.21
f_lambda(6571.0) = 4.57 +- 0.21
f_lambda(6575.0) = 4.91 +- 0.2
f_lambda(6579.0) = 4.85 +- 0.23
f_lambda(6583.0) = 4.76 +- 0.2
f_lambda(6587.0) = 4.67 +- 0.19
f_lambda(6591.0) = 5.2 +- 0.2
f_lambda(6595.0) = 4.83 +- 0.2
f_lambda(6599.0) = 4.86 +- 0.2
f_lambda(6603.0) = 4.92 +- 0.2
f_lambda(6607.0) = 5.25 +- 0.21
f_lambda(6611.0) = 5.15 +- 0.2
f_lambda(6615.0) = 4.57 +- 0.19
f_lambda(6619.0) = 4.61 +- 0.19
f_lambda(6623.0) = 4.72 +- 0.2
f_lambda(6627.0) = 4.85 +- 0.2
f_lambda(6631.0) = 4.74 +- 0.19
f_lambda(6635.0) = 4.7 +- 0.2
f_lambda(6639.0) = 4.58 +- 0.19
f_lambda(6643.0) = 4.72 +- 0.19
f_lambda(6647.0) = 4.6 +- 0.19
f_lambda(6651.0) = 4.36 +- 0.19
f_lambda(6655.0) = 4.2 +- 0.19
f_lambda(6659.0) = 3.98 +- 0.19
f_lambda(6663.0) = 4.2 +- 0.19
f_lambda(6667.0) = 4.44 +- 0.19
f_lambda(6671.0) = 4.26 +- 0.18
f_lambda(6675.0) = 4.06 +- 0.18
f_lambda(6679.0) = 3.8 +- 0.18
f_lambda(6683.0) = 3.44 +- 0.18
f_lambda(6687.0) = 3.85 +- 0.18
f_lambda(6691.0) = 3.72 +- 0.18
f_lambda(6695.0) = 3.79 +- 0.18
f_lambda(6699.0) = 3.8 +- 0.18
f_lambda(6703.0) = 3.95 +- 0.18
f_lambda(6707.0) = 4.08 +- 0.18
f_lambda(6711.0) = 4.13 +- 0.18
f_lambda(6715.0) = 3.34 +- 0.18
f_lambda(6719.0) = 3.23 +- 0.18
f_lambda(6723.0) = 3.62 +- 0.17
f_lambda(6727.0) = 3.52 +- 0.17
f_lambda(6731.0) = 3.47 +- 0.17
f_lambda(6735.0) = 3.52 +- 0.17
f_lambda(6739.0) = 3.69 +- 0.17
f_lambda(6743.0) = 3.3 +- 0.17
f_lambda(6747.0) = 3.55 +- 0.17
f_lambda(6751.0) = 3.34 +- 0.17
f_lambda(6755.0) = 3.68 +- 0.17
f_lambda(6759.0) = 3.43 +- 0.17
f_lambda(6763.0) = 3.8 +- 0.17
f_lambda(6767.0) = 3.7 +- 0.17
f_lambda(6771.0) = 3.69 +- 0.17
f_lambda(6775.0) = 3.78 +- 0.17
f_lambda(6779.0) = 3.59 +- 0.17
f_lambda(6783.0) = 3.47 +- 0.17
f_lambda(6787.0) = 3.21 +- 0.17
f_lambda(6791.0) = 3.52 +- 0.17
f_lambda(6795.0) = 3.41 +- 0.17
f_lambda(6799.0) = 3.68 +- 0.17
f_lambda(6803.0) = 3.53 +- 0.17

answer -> 3.48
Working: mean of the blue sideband 4.66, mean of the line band 3.85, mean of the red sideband 3.57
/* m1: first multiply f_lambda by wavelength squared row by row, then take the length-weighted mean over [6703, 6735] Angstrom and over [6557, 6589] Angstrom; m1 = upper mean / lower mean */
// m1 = 0.77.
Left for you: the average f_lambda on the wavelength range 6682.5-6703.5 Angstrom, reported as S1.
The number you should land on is 3.77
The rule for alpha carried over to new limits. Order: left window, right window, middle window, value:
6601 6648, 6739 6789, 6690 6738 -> 3.78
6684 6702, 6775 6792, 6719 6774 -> 0.73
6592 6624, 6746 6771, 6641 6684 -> 2.07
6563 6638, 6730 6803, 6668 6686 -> 1.41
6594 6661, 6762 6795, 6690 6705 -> 1.25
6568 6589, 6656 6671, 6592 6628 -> -2.40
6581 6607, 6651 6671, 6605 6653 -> -1.98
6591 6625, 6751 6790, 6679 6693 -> 1.87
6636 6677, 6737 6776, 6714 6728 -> 1.57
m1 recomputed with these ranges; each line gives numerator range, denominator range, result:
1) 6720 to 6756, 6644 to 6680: 0.85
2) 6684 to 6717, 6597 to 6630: 0.81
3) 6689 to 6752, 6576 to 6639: 0.78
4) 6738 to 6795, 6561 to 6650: 0.77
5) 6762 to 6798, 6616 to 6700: 0.87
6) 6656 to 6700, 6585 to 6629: 0.83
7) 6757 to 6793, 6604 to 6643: 0.78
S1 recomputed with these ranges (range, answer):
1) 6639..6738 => 3.93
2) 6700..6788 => 3.6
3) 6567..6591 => 4.83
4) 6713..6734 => 3.44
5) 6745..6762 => 3.52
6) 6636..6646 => 4.65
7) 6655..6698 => 3.96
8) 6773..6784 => 3.63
